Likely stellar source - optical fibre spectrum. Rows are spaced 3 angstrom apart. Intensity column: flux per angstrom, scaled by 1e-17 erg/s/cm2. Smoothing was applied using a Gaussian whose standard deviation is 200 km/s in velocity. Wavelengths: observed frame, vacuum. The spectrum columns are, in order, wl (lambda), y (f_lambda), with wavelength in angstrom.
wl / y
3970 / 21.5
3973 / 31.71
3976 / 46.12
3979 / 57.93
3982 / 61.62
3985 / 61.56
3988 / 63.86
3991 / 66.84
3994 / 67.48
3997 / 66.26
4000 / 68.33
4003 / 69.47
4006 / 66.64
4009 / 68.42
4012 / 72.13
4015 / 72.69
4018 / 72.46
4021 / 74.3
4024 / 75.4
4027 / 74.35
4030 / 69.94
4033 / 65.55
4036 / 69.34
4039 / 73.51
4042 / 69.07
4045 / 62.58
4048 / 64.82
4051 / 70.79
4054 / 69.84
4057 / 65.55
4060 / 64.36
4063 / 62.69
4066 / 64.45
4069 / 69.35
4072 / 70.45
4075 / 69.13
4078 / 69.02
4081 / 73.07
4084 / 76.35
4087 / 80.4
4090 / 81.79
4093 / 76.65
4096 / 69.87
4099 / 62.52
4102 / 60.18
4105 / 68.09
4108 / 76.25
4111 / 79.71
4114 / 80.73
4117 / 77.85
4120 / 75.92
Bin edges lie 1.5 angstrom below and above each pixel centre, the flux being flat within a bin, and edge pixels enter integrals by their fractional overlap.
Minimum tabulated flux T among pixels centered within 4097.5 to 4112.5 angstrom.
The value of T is 60.18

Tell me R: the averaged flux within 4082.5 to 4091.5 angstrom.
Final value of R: 79.5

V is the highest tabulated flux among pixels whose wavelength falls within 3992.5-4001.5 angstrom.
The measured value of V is 68.33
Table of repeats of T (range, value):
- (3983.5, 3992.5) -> 61.56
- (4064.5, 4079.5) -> 64.45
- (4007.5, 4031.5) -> 68.42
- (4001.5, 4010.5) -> 66.64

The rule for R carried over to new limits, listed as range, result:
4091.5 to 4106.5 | 67.5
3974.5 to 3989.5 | 58.2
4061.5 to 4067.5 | 63.6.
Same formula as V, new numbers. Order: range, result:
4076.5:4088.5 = 80.4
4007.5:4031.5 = 75.4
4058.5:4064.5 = 64.36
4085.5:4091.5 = 81.79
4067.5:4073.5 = 70.45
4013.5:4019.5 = 72.69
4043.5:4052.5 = 70.79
